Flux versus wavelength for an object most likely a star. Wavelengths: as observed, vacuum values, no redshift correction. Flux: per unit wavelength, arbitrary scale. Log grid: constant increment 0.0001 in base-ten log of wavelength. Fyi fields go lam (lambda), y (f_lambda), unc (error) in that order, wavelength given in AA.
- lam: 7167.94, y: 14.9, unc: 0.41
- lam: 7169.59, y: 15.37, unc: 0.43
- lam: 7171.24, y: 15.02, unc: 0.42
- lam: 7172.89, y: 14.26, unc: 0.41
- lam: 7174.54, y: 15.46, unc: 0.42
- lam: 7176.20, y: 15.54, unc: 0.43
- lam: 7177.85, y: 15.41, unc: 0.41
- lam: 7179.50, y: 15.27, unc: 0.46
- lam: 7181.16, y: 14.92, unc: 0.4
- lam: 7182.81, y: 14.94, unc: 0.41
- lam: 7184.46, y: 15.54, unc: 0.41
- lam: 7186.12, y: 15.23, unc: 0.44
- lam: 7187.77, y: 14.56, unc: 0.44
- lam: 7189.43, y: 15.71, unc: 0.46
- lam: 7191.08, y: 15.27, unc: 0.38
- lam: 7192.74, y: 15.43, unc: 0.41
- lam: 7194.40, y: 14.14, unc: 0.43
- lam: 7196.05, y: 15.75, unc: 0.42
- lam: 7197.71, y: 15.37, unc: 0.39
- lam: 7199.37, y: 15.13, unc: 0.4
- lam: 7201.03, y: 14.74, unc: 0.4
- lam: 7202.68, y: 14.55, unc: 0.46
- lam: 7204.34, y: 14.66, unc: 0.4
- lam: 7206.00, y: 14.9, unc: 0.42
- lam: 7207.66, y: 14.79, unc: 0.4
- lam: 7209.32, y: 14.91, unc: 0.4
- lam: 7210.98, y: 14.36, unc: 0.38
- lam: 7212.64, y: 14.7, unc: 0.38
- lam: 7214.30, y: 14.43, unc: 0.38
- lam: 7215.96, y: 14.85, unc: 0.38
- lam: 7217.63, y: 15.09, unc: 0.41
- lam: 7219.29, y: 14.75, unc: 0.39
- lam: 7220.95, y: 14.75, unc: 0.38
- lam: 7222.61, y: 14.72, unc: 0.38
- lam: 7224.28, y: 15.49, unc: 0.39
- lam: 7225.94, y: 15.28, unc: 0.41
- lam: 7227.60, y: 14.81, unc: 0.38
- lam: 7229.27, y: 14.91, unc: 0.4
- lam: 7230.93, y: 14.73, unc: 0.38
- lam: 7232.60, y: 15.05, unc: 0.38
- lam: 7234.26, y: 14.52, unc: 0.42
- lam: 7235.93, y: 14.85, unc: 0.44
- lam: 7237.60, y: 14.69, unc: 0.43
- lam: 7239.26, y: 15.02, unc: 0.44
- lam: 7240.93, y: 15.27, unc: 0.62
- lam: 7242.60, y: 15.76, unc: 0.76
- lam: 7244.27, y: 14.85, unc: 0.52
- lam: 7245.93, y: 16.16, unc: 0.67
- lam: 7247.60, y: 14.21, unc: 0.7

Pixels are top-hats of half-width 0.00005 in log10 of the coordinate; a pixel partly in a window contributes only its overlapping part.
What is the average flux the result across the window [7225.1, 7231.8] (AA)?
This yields 14.9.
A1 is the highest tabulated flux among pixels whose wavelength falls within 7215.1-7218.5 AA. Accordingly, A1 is 15.09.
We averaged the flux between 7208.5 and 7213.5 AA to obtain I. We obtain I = 14.7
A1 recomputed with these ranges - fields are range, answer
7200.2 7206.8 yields 14.9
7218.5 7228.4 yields 15.49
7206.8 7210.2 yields 14.91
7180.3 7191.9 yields 15.71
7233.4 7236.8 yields 14.85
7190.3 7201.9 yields 15.75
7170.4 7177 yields 15.54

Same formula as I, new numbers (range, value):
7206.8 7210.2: 14.8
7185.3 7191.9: 15.2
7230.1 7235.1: 14.8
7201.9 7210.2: 14.8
